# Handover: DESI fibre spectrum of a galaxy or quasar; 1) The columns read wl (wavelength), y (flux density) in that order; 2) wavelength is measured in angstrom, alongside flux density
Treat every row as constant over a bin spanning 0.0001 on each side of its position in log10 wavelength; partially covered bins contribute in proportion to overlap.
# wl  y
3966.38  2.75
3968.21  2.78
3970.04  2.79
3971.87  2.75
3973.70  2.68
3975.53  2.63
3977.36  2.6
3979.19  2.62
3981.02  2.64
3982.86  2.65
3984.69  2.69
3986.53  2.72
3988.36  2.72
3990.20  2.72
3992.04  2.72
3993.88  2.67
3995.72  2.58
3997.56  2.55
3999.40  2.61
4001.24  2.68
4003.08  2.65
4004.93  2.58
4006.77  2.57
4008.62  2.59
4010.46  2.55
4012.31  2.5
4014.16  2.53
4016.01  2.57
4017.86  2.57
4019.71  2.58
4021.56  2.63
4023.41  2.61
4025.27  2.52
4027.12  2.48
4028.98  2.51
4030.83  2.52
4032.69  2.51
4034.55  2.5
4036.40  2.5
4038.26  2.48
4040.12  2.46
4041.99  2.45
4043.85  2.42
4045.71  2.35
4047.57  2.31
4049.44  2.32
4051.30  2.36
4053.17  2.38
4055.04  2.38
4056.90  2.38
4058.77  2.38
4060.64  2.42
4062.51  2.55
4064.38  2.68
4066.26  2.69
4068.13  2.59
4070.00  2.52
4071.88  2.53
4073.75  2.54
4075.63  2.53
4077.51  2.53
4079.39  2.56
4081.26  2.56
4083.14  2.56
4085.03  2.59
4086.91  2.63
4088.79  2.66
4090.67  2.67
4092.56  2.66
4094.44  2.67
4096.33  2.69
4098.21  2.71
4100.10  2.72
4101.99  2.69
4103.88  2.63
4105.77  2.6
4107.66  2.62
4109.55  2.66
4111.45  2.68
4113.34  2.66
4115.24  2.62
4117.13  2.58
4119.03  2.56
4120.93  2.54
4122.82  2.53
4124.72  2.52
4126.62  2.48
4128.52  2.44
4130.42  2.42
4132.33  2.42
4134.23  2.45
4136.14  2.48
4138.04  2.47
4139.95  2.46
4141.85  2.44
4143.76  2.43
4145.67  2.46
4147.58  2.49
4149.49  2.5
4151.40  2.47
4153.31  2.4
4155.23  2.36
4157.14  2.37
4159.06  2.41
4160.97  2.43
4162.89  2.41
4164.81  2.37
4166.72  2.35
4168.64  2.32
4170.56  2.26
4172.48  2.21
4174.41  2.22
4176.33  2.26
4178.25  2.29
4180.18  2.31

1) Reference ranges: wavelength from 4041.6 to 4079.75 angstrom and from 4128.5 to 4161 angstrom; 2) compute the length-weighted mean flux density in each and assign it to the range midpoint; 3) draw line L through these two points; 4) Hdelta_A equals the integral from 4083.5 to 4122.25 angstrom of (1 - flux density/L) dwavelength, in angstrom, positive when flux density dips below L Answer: -2.9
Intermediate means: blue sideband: 2.47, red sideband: 2.44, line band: 2.64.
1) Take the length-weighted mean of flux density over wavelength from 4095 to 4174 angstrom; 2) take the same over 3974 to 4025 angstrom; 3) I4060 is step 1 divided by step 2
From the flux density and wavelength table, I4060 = 0.95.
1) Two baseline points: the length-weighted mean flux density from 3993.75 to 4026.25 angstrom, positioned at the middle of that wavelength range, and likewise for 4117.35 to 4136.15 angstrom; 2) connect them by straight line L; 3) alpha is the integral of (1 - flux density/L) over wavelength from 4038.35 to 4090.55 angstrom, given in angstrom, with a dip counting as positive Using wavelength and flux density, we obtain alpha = 0.85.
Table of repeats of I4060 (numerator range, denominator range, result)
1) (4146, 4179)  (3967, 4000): 0.88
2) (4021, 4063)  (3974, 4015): 0.93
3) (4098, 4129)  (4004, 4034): 1.02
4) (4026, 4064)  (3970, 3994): 0.91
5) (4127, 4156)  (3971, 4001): 0.92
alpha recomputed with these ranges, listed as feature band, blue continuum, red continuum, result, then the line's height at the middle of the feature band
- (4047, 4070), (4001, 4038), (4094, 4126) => 1.1 angstrom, 2.58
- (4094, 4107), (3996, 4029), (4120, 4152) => -0.9 angstrom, 2.5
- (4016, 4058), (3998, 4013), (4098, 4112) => 2.4 angstrom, 2.61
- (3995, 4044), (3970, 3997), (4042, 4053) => -0.9 angstrom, 2.5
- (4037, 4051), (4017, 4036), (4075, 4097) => 0.9 angstrom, 2.56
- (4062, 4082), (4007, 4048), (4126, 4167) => -0.7 angstrom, 2.48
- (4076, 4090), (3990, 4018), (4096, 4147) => -0.1 angstrom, 2.57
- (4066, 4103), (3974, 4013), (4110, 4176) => -1.4 angstrom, 2.52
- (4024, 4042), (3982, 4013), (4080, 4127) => 0.9 angstrom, 2.63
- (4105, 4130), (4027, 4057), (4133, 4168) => -1.5 angstrom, 2.43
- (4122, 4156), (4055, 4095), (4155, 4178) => -0.8 angstrom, 2.4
